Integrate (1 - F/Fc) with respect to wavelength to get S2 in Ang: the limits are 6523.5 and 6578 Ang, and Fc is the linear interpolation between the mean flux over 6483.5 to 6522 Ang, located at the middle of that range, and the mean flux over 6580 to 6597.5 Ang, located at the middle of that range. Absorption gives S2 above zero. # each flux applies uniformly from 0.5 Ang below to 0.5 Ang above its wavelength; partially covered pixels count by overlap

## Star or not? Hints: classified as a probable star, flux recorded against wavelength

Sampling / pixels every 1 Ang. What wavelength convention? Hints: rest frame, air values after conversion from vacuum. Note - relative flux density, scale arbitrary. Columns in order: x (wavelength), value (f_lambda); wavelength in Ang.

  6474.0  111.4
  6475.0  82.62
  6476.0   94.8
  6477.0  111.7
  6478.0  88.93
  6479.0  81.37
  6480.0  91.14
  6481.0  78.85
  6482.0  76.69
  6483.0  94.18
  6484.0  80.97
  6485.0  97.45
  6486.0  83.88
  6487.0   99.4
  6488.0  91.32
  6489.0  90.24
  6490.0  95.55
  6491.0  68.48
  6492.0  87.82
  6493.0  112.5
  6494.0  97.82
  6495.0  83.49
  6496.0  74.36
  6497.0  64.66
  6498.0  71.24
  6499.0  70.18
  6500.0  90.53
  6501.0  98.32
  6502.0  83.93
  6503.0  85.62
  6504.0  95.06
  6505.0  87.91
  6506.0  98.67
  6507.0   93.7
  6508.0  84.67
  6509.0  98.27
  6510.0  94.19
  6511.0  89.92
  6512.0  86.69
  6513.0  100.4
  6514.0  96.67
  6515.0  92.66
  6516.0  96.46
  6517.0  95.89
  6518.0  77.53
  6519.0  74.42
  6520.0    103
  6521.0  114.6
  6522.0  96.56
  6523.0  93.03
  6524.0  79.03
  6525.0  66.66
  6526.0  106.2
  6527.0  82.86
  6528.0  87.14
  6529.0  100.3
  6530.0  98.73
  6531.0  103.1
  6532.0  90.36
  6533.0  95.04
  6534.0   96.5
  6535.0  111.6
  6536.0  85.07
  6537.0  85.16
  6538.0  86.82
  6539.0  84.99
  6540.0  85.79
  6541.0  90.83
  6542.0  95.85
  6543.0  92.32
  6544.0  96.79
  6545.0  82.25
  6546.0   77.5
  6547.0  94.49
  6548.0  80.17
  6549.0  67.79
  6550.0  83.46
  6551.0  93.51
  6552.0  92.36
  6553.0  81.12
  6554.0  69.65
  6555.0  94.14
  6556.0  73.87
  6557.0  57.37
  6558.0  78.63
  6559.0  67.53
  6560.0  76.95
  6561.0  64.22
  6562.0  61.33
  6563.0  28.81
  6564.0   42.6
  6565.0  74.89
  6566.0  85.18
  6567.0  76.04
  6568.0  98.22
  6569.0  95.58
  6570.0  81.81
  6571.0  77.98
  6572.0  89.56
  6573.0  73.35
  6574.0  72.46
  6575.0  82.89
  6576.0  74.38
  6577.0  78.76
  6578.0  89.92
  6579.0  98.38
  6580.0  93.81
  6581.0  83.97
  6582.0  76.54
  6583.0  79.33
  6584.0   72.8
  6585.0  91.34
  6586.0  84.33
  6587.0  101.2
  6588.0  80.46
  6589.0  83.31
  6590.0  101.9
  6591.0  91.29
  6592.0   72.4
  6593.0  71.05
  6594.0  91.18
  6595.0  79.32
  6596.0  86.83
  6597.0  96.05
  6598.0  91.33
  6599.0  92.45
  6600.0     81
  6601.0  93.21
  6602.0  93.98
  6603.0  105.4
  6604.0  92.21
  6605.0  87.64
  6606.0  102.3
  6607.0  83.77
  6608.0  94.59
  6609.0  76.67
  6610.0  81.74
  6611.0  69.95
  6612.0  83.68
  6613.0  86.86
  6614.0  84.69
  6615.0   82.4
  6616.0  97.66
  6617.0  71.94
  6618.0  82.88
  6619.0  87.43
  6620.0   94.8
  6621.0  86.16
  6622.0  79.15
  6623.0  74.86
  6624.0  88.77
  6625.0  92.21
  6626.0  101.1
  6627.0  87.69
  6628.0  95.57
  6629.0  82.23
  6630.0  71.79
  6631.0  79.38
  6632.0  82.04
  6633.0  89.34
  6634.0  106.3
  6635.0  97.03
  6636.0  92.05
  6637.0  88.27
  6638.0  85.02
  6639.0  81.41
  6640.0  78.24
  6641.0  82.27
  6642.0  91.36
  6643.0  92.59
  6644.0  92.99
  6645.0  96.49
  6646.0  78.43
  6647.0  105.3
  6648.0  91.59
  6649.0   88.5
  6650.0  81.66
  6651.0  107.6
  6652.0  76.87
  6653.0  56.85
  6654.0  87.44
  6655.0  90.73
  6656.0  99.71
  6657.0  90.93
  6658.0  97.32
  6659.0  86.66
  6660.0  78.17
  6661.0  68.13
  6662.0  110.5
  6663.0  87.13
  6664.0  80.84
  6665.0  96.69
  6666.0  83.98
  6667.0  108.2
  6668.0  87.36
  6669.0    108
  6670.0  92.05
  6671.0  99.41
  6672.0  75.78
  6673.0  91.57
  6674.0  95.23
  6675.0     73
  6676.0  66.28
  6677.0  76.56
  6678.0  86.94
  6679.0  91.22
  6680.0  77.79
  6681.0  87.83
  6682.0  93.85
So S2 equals 2.98 Ang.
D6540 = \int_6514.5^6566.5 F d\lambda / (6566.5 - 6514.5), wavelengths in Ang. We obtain 84.5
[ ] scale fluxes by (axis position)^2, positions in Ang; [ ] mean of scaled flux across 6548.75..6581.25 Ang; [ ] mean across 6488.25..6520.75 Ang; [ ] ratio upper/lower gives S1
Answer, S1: 0.9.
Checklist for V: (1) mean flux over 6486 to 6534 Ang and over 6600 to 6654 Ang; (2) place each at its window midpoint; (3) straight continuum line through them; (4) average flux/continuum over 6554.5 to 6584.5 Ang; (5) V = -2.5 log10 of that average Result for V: 0.16 mag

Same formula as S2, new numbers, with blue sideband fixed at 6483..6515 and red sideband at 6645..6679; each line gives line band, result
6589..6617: 0.32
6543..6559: 1.32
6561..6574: 2.24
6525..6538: -0.72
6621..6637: 0.08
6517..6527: -0.13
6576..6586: 0.47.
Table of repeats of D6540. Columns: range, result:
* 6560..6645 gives 84.5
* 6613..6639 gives 87.1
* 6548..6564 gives 72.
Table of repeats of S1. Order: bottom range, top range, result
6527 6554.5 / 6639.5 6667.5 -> 1.03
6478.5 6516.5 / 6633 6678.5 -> 1.05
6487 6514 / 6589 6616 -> 1.02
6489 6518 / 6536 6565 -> 0.89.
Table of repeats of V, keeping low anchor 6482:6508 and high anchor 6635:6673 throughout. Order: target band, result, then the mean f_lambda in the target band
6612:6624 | 0.05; 84.6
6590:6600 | 0.03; 86.3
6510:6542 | -0.05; 92.2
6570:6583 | 0.08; 82.5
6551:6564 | 0.25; 70.3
